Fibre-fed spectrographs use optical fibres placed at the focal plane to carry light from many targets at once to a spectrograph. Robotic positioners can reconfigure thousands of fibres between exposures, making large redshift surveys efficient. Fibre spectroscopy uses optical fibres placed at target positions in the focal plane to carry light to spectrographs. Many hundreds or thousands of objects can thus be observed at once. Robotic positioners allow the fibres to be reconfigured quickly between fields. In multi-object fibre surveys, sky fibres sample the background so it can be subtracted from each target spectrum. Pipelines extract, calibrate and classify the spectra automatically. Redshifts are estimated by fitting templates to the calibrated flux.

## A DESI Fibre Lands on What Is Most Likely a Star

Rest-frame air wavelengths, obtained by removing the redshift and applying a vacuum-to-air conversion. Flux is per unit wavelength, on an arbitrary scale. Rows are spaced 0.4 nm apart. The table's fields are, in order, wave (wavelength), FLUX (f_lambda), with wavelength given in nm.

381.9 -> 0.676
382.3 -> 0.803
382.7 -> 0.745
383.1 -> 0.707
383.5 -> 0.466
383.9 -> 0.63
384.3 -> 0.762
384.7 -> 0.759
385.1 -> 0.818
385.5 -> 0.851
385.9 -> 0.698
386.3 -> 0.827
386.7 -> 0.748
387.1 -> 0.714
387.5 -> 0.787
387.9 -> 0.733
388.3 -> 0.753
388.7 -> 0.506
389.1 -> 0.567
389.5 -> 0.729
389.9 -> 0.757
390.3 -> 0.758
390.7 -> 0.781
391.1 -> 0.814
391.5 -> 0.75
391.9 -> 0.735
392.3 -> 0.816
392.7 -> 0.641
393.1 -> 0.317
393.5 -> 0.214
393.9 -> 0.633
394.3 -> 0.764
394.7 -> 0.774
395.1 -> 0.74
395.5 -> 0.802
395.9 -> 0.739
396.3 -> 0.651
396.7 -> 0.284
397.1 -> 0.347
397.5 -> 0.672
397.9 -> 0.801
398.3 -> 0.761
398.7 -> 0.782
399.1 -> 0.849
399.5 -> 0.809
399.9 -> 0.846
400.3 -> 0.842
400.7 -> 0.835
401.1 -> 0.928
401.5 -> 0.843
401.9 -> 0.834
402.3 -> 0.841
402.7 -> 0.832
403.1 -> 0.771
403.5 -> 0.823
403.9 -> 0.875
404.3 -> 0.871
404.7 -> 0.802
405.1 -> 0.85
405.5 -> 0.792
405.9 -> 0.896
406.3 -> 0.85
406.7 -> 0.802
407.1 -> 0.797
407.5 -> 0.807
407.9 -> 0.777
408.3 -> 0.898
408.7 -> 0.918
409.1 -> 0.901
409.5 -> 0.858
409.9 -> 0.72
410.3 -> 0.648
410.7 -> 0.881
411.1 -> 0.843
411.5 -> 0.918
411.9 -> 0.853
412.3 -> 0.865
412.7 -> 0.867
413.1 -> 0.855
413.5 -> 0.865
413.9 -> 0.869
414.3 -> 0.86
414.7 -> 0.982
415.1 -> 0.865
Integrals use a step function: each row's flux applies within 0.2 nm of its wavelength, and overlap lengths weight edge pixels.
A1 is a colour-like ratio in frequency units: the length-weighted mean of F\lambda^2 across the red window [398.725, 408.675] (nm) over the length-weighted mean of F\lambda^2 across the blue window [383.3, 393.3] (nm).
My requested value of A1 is 1.28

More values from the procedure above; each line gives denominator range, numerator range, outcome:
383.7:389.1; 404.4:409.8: 1.28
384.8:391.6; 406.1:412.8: 1.25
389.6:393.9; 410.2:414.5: 1.44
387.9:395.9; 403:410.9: 1.31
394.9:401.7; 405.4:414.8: 1.22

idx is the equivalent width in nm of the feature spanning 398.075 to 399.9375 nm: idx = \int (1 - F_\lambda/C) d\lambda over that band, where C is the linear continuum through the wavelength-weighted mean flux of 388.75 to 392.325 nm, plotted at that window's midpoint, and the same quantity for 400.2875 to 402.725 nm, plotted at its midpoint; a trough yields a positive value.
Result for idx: 0.04 nm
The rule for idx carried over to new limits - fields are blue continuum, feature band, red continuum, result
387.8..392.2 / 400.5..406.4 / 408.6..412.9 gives -0.33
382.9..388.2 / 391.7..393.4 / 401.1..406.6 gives 0.37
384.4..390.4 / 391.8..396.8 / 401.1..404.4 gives 0.98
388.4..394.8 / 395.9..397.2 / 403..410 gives 0.43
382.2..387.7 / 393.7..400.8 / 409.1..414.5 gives 0.61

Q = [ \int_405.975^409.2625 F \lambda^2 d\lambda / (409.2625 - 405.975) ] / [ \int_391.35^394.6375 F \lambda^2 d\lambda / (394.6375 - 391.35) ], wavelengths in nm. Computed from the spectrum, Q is 1.5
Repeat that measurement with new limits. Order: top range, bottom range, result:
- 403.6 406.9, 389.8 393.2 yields 1.26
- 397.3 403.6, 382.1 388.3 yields 1.20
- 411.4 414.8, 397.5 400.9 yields 1.16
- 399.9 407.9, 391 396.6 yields 1.33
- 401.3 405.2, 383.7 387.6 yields 1.20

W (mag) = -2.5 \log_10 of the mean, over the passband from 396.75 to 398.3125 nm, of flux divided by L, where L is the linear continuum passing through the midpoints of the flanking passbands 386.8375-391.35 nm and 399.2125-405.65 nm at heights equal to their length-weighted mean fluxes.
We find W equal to 0.31 mag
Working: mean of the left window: 0.719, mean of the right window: 0.838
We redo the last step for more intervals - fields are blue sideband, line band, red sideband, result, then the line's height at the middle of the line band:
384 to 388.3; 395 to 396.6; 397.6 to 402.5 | 0.15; 0.809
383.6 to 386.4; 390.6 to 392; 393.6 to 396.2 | -0.06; 0.73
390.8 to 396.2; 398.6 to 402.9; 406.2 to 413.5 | -0.13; 0.746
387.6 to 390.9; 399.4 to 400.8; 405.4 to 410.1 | -0.07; 0.78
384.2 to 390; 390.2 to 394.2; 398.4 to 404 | 0.19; 0.77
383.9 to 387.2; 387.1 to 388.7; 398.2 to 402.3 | 0.08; 0.776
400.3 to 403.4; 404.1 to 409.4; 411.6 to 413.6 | 0.01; 0.851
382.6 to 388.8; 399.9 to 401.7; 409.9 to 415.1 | -0.08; 0.796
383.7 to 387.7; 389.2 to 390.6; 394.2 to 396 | 0.04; 0.762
